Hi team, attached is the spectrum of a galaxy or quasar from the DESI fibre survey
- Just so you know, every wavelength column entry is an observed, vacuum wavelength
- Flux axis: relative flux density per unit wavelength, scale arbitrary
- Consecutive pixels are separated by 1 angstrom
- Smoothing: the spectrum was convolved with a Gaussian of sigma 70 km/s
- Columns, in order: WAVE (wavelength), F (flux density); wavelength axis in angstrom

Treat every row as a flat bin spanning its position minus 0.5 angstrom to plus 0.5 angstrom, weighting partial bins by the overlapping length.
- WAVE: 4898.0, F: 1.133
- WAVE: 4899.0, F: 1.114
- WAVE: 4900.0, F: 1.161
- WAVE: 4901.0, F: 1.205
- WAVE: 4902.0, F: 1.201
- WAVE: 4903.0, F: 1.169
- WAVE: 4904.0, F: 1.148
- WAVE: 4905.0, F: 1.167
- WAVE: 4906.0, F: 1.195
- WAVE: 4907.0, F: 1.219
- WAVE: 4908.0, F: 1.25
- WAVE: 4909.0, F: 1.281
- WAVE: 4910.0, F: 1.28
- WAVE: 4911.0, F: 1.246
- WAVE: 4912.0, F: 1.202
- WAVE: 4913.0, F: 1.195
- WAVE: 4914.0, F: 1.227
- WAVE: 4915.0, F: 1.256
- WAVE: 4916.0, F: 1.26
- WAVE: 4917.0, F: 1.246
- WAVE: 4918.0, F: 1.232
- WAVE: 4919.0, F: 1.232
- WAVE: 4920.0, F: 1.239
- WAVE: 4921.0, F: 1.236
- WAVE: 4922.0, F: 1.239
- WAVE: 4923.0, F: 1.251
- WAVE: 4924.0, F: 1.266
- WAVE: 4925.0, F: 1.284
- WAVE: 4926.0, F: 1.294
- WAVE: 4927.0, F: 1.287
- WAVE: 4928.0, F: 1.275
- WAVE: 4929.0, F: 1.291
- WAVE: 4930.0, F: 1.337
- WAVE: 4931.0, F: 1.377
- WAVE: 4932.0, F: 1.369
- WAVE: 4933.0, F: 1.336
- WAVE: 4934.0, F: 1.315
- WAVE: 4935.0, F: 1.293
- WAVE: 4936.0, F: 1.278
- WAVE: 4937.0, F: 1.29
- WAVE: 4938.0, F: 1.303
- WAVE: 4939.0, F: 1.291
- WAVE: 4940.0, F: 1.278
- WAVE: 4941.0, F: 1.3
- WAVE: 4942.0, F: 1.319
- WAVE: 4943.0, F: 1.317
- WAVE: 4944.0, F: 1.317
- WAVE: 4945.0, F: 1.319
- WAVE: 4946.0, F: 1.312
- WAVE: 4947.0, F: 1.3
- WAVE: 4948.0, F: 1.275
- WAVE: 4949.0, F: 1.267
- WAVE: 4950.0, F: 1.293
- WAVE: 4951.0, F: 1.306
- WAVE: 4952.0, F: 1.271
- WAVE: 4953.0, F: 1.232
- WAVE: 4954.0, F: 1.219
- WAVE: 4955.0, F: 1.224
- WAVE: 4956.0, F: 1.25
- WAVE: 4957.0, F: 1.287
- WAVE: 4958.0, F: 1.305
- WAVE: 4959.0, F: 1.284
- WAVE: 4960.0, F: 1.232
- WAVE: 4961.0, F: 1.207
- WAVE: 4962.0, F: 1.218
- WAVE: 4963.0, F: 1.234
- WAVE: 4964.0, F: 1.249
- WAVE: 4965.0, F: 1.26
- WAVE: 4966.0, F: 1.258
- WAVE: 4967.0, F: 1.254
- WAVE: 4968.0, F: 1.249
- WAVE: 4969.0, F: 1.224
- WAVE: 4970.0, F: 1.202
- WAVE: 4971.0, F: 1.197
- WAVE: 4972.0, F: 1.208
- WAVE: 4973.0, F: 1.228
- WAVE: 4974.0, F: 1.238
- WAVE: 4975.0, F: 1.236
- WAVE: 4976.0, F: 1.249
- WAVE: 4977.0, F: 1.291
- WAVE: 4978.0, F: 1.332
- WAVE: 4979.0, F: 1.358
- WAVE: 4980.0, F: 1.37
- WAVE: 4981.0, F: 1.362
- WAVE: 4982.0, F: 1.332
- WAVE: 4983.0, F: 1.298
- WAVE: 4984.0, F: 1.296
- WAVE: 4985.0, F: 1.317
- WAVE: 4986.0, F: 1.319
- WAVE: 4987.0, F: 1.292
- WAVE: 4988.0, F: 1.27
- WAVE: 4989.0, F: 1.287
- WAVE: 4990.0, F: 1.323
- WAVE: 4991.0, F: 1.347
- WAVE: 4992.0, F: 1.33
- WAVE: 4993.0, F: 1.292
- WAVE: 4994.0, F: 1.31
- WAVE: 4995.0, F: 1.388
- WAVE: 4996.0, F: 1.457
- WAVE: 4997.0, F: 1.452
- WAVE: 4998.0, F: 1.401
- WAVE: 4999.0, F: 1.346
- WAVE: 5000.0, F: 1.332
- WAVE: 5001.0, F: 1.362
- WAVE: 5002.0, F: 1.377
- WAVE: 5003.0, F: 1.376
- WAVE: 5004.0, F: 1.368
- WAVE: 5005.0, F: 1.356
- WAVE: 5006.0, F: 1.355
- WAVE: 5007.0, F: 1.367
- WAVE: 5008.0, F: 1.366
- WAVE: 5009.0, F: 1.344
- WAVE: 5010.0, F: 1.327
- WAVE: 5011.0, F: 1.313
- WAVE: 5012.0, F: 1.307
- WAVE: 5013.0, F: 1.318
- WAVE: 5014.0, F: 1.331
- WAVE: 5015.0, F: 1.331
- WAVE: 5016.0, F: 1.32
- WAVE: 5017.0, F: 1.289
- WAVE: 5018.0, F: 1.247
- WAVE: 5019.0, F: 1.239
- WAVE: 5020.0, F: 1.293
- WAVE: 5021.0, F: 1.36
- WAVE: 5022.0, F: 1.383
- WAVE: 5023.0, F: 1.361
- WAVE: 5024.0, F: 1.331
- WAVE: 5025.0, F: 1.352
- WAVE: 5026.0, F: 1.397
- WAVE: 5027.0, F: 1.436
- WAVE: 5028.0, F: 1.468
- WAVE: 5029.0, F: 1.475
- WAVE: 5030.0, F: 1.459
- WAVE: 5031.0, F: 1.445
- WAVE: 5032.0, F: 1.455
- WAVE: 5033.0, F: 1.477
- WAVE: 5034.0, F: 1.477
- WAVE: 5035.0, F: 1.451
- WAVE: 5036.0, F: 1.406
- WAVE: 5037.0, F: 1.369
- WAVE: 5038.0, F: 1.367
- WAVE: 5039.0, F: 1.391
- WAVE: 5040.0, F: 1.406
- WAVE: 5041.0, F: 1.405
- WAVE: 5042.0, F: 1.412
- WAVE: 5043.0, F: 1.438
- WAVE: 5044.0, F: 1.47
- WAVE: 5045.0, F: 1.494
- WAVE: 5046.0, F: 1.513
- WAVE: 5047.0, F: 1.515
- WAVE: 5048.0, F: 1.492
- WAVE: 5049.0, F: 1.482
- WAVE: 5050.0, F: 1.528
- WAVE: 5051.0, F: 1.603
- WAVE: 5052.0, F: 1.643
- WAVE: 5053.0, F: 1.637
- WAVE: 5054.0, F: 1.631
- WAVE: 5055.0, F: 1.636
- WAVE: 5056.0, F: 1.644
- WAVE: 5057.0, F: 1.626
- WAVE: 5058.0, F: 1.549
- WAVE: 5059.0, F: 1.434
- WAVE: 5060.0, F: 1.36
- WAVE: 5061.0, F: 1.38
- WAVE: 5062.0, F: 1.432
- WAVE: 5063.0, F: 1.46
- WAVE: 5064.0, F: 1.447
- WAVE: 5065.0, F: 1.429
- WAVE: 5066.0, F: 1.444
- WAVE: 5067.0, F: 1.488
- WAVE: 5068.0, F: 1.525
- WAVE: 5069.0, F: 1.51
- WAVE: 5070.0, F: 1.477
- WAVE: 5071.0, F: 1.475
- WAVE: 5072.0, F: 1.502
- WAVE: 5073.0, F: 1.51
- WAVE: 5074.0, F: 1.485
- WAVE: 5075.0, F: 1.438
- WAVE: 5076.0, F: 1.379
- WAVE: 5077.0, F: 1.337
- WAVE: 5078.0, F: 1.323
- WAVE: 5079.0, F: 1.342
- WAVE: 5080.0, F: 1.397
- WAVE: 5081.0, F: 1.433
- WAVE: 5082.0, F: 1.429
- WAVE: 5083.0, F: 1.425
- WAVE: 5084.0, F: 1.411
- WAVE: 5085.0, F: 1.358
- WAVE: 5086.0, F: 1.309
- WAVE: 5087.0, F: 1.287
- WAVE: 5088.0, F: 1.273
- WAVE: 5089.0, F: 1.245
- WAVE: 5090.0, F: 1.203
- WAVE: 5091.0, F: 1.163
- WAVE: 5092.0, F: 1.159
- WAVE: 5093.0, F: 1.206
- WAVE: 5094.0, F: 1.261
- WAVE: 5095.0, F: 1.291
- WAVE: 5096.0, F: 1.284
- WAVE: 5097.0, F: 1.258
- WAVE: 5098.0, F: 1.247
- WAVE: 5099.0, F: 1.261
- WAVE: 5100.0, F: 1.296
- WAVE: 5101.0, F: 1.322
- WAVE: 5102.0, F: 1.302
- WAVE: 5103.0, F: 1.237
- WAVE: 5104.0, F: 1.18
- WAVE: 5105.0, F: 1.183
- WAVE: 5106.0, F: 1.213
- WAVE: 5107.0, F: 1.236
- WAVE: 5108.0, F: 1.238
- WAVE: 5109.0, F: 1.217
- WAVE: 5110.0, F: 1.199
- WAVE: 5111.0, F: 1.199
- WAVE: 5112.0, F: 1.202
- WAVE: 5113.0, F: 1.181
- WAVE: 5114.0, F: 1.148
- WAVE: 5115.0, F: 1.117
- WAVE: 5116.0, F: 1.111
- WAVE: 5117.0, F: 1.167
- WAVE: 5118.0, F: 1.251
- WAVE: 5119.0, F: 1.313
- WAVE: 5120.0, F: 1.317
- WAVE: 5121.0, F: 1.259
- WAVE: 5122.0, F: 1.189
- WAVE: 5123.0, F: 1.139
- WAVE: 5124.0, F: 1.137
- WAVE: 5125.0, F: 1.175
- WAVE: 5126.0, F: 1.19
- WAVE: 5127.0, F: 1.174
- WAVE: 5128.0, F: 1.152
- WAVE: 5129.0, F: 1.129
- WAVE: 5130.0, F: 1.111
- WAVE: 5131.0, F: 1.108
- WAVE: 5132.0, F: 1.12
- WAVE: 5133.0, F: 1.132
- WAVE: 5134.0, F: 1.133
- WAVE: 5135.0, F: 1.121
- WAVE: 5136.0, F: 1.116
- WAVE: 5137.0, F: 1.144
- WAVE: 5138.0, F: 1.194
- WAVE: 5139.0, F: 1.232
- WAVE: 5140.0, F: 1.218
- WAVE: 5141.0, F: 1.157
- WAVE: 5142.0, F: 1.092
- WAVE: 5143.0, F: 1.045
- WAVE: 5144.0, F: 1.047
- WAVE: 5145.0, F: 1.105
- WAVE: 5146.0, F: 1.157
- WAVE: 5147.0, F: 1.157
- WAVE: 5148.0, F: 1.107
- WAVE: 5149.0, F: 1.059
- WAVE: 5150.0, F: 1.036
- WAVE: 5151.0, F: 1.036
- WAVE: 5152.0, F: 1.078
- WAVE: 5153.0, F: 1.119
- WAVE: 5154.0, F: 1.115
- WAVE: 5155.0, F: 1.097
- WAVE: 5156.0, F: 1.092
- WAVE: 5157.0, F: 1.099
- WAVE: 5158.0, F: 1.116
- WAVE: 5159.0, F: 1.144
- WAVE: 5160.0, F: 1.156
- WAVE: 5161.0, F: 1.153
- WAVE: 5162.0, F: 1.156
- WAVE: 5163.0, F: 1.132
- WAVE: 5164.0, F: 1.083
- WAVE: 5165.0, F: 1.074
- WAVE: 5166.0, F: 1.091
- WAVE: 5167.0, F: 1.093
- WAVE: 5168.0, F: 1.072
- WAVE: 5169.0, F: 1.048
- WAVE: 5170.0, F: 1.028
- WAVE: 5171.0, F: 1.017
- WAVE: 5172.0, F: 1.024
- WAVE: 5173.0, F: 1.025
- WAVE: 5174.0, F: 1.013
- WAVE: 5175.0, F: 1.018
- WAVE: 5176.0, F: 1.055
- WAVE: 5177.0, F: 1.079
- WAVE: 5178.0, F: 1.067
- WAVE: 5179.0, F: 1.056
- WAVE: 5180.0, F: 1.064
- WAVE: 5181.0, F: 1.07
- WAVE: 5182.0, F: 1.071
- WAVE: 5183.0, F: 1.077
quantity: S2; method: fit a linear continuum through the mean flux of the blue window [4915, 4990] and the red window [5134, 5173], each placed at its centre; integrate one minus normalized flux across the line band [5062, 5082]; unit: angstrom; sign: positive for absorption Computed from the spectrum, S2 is -4.5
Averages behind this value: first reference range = 1.28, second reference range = 1.1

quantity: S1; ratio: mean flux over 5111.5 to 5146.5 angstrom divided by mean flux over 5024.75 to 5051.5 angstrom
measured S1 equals 0.80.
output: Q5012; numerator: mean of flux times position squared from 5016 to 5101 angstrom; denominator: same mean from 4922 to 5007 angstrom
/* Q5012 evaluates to 1.13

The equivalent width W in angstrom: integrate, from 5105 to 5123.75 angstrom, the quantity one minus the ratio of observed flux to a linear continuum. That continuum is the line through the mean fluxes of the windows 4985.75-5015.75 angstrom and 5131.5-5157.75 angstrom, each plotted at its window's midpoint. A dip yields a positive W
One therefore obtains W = -0.6 angstrom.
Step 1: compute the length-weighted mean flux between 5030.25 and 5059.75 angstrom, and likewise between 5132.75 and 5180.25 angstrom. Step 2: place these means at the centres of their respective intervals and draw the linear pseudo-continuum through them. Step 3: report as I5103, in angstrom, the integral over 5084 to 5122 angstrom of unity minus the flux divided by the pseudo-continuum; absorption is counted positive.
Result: 1.5 angstrom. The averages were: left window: 1.49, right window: 1.1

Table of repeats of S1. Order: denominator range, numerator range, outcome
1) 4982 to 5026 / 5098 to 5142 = 0.89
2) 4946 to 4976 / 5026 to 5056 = 1.19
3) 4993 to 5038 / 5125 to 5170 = 0.82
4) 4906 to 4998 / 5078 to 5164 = 0.93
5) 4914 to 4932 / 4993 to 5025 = 1.06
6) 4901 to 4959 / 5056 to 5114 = 1.06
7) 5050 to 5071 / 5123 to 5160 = 0.74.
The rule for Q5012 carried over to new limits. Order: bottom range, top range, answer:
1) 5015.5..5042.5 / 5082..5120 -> 0.92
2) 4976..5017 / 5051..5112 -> 1.06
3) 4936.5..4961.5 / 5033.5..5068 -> 1.21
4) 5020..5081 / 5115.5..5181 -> 0.80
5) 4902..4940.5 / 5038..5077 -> 1.25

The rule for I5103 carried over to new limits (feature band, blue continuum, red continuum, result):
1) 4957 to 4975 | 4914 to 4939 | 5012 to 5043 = 1.1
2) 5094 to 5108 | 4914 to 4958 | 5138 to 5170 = -1.3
